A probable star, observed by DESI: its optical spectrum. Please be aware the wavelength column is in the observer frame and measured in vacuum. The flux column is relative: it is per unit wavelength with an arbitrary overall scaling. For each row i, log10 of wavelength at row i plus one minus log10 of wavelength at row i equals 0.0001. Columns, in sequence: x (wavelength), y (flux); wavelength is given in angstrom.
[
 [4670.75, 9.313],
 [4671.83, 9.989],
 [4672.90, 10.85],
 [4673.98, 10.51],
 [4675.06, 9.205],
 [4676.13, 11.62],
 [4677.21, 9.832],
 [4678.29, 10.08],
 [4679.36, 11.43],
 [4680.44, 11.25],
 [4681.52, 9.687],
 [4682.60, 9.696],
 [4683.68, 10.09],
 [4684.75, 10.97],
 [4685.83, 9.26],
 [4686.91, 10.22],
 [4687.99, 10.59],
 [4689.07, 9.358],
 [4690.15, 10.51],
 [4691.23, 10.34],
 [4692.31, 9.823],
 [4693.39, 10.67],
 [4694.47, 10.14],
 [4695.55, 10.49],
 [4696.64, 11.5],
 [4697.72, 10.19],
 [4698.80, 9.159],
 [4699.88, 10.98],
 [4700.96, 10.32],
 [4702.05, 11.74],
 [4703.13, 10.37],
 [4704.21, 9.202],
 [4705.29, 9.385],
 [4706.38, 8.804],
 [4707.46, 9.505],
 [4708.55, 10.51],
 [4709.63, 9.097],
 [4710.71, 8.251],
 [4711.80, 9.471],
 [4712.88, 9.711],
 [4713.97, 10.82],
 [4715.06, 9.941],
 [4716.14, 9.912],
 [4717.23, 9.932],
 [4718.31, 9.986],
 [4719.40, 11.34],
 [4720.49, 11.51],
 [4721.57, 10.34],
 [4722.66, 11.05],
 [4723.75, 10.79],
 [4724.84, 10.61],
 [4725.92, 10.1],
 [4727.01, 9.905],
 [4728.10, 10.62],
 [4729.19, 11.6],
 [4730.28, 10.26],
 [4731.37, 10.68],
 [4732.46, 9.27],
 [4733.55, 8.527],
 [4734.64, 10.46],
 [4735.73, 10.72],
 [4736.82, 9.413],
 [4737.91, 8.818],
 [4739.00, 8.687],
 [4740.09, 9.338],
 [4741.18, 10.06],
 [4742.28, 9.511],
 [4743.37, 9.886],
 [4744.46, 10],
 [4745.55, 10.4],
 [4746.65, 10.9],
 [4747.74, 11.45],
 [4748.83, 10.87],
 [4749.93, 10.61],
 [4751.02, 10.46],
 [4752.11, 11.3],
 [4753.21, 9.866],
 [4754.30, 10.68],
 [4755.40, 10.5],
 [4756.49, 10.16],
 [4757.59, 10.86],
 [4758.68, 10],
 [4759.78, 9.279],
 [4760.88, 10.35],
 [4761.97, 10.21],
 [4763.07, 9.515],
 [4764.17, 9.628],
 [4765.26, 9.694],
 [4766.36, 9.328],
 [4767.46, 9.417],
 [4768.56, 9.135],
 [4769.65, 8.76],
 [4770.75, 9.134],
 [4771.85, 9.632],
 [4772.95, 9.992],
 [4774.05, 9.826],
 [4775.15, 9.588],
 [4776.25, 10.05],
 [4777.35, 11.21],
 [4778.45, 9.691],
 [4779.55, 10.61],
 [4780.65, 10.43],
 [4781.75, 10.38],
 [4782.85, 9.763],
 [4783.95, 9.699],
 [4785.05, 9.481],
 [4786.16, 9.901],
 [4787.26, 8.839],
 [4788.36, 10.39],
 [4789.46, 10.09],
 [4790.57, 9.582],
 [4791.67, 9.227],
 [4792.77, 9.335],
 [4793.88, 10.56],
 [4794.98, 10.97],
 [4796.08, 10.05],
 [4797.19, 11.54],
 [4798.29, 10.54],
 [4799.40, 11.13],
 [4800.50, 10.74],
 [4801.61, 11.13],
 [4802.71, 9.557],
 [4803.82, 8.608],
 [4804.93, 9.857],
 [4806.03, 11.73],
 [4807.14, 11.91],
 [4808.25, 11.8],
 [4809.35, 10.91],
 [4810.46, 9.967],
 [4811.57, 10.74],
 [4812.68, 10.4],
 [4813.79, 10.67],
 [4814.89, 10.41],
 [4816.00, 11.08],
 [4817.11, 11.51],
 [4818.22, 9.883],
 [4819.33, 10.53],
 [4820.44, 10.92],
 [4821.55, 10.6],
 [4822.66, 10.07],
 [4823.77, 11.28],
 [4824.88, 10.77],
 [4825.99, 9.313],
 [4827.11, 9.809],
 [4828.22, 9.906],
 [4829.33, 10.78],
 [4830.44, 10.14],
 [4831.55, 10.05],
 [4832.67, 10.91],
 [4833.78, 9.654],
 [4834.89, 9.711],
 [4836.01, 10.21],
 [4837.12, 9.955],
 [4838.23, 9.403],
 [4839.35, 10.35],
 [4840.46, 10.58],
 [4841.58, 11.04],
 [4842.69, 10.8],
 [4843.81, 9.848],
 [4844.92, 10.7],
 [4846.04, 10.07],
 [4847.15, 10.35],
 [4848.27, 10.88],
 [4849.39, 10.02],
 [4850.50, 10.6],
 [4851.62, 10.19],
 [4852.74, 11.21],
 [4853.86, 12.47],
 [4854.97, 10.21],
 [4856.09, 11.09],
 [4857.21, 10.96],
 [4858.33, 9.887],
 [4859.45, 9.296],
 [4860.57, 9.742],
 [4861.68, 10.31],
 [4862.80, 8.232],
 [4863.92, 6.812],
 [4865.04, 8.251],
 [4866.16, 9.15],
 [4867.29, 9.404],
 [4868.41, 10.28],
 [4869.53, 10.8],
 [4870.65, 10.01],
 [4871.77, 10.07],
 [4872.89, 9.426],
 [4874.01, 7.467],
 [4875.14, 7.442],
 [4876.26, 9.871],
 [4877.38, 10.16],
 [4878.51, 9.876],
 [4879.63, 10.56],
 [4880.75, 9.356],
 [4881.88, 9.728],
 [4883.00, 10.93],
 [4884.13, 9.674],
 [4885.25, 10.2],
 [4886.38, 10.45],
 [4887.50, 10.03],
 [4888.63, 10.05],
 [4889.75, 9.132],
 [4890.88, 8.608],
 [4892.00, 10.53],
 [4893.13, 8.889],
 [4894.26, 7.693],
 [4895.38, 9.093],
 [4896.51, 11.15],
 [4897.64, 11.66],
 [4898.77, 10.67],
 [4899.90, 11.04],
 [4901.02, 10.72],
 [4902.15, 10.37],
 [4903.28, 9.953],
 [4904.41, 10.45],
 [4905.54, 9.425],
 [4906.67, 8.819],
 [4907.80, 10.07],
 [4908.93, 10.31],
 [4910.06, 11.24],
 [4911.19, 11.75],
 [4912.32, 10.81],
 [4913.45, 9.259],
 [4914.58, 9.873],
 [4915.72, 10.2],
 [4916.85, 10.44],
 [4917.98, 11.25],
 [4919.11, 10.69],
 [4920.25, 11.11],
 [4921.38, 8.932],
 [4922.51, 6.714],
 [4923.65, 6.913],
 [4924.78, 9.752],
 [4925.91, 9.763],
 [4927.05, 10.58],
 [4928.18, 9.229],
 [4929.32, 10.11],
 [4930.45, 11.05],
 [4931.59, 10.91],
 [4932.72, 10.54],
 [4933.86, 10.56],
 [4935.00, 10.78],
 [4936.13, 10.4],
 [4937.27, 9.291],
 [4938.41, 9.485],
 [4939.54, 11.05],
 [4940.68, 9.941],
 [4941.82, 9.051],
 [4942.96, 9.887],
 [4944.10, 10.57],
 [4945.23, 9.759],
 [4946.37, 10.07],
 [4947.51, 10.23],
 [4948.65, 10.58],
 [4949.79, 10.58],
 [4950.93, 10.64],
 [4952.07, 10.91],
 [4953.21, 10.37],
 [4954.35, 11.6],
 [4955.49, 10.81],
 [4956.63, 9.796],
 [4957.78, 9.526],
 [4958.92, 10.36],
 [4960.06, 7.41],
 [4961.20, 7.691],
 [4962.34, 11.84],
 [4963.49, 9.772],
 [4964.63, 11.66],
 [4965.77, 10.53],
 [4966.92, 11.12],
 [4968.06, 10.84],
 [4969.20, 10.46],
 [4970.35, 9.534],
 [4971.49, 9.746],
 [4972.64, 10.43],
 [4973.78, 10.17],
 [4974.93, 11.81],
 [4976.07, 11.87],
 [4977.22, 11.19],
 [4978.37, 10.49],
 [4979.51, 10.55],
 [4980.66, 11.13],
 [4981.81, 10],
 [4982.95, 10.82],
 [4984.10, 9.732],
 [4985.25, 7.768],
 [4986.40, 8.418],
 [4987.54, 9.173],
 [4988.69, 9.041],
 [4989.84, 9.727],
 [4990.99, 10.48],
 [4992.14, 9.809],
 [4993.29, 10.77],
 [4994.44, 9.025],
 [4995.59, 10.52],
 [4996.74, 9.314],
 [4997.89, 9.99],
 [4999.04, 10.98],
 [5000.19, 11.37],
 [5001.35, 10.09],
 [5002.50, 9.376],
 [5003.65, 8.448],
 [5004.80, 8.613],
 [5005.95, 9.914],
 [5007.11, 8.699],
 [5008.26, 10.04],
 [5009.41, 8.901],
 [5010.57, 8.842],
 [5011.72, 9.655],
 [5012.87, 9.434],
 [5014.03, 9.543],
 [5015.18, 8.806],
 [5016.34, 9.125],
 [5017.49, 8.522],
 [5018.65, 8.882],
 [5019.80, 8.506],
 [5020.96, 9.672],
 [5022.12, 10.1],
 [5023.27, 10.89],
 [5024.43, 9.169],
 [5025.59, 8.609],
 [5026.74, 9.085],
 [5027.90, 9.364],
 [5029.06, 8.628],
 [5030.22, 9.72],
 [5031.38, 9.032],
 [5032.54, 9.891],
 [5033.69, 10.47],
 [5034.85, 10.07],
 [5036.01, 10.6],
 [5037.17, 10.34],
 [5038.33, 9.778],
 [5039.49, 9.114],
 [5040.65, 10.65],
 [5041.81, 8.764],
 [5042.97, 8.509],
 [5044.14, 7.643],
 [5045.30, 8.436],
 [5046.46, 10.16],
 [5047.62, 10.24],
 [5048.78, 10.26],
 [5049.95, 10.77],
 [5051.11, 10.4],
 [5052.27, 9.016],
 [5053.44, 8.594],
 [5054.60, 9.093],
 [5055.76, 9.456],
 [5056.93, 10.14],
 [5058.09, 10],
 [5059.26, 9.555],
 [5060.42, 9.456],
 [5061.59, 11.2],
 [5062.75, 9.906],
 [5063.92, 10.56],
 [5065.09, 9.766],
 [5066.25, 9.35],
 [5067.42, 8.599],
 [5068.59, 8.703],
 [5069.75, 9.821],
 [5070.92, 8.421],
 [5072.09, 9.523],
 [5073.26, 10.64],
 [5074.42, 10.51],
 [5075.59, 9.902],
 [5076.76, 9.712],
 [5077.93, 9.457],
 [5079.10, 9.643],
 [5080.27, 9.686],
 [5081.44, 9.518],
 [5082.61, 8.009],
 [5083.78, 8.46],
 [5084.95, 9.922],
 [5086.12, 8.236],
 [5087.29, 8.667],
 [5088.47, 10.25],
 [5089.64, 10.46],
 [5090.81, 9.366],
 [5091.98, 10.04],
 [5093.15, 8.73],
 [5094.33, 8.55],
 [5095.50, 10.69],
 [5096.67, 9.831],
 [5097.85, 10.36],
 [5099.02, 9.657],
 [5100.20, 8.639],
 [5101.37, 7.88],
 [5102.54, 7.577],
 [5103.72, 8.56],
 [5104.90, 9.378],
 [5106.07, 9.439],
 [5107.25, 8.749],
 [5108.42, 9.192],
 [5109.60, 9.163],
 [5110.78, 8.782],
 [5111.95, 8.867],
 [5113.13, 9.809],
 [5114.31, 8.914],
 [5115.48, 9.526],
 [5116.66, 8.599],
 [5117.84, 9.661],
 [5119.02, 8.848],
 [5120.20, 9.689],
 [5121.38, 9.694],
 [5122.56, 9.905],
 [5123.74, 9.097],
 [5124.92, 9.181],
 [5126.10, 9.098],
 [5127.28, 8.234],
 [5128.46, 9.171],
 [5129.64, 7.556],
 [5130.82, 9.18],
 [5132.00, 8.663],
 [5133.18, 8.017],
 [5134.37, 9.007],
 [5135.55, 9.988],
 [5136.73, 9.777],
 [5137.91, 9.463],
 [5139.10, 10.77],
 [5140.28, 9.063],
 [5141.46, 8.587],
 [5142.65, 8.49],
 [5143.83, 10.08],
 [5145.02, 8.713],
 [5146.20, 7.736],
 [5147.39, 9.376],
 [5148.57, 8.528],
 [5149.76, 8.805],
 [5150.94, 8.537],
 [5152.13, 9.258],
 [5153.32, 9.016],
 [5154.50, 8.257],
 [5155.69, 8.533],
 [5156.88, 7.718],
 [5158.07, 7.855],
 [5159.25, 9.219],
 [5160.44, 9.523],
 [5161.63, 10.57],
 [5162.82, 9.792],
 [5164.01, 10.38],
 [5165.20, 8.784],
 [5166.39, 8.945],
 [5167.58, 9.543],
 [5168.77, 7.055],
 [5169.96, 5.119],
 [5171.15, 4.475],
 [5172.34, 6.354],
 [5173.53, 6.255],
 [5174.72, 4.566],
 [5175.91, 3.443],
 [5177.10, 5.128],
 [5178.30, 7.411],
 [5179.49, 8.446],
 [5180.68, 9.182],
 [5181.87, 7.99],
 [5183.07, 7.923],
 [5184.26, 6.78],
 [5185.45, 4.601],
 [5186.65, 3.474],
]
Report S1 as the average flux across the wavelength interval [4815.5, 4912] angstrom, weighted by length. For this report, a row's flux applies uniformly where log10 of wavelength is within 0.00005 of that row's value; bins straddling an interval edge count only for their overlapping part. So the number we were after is 10.1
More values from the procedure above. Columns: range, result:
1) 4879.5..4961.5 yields 10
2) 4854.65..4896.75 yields 9.58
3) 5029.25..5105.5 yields 9.51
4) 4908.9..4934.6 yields 10.1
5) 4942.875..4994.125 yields 10.2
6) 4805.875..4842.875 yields 10.5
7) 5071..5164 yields 9.18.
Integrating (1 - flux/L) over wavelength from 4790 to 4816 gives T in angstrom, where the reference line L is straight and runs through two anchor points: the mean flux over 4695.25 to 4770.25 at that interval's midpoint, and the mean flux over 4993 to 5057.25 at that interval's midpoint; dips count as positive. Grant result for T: -1.45 angstrom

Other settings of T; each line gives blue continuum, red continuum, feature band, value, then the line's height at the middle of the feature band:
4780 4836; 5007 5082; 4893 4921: -0.8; 10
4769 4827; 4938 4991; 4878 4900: 0.6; 10.2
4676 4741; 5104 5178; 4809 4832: -1.7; 9.74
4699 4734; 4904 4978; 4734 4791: 1.0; 10.1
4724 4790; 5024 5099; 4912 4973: -2.3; 9.73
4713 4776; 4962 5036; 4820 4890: -0.3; 9.99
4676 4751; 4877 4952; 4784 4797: 0.3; 10.1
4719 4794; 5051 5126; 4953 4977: -1.8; 9.63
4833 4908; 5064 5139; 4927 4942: -0.7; 9.75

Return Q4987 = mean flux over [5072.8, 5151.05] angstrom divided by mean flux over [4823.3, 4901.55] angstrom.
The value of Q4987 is 0.92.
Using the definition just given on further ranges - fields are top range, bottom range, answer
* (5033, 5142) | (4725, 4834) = 0.92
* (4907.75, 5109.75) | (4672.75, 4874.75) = 0.96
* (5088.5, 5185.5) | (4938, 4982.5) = 0.83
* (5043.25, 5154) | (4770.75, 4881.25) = 0.92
